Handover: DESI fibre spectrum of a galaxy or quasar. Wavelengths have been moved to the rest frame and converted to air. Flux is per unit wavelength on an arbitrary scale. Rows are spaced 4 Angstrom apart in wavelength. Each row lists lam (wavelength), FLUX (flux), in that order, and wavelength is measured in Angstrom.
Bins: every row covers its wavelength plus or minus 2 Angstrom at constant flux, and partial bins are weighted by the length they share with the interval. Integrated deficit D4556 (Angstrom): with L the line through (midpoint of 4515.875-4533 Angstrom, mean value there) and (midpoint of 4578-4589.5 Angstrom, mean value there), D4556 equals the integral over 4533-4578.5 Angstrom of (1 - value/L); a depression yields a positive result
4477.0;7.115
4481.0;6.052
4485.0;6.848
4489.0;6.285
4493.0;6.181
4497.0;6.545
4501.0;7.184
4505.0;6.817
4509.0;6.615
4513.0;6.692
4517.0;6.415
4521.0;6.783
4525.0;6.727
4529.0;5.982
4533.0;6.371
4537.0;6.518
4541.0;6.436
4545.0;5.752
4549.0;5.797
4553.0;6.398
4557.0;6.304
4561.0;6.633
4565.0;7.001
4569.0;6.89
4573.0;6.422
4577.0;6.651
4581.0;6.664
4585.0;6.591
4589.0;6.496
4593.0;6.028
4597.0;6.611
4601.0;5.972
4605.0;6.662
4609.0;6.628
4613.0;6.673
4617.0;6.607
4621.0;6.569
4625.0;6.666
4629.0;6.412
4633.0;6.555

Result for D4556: 0.7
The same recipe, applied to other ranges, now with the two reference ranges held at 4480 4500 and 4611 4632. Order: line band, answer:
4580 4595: 0.27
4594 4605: 0.38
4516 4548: 0.65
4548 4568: 0.10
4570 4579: -0.06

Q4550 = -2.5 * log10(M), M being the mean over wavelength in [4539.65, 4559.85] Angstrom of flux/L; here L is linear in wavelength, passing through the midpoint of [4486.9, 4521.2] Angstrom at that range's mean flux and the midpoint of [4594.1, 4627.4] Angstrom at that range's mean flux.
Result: 0.07 mag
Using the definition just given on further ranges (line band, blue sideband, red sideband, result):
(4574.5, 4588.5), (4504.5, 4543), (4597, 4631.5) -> -0.01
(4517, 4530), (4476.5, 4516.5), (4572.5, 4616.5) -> 0.01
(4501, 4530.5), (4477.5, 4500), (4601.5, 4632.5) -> -0.02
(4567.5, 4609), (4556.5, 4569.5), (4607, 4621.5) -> 0.03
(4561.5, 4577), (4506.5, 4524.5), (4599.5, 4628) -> -0.03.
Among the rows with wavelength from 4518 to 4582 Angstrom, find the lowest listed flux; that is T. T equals 5.752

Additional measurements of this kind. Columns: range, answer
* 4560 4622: 5.972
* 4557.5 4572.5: 6.633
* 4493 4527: 6.181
